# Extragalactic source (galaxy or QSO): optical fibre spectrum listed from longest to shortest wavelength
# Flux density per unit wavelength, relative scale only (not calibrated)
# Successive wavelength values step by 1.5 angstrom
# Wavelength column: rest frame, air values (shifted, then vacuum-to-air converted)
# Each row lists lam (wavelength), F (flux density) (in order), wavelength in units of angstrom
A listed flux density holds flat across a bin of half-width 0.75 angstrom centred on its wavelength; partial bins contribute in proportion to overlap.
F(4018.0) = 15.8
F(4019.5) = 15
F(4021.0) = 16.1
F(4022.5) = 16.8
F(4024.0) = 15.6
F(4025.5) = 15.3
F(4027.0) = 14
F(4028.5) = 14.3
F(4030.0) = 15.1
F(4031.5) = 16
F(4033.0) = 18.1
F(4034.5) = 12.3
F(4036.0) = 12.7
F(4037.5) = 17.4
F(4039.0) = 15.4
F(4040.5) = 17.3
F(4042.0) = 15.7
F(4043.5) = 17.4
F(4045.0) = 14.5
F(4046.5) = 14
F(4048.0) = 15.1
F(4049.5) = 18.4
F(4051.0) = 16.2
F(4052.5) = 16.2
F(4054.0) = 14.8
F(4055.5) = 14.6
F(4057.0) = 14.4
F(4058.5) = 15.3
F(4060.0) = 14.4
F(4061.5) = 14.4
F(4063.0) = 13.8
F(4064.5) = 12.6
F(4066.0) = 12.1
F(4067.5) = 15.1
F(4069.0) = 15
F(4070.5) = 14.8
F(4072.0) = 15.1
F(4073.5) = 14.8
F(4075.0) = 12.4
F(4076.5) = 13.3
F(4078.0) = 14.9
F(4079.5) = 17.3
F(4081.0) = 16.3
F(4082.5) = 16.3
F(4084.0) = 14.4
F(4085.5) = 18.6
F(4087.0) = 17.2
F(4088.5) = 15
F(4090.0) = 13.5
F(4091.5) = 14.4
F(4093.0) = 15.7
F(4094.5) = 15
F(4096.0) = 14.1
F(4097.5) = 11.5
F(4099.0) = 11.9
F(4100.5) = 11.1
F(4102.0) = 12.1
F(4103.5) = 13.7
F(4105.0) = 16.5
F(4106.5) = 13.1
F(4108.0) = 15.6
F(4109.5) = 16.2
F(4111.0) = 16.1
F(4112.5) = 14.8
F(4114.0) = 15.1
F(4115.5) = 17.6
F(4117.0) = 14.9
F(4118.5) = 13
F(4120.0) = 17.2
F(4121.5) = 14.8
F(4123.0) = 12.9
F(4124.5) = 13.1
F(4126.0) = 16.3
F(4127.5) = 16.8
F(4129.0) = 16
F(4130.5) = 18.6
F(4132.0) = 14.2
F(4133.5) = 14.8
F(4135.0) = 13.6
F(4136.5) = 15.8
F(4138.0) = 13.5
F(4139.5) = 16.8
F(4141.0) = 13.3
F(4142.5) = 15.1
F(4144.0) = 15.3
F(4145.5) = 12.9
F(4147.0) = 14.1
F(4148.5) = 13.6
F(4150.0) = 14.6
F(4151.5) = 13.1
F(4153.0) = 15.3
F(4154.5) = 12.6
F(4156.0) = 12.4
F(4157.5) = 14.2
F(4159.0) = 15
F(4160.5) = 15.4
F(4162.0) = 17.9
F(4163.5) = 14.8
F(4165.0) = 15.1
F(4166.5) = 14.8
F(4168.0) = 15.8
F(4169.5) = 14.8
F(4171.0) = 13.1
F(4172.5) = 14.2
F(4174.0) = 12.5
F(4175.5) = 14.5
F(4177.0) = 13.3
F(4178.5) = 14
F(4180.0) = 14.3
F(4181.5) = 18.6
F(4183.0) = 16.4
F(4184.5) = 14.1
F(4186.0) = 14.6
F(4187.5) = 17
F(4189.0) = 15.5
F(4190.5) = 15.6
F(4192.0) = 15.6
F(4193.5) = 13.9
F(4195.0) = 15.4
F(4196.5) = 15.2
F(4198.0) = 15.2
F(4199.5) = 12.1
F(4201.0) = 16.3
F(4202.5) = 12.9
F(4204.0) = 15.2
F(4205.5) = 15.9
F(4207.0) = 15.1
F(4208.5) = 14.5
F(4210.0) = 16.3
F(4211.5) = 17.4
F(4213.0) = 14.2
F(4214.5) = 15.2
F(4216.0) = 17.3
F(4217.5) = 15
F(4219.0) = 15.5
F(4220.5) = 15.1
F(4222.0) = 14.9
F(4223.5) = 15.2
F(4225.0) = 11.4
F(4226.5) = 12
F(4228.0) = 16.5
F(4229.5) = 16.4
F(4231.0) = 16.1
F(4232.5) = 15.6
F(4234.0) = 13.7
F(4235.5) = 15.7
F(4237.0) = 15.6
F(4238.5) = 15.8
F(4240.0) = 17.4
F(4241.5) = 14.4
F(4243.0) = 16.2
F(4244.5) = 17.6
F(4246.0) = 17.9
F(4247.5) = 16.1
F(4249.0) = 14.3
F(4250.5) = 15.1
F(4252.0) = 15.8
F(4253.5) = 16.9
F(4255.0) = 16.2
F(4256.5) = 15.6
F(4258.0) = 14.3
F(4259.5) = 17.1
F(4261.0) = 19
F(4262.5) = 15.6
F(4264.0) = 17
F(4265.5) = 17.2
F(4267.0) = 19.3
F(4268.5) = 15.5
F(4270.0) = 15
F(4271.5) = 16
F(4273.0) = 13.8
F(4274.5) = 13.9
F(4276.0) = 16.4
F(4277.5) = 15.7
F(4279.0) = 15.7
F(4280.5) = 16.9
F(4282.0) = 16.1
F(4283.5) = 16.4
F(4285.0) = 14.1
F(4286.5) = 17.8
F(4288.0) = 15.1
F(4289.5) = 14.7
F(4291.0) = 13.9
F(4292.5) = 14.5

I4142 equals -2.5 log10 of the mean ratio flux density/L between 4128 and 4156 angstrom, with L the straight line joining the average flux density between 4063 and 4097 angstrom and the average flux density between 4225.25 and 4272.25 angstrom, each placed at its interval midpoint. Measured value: 0.05 mag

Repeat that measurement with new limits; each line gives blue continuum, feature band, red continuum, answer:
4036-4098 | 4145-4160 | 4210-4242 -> 0.10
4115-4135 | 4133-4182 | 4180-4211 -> 0.06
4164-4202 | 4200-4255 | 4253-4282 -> 0.01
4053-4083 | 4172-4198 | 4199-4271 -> 0.02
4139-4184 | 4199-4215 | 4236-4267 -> 0.03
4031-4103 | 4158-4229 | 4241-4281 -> 0.05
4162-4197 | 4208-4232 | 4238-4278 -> 0.03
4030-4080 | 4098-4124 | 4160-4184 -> 0.04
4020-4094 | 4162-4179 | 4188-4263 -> 0.07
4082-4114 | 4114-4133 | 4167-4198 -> -0.05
